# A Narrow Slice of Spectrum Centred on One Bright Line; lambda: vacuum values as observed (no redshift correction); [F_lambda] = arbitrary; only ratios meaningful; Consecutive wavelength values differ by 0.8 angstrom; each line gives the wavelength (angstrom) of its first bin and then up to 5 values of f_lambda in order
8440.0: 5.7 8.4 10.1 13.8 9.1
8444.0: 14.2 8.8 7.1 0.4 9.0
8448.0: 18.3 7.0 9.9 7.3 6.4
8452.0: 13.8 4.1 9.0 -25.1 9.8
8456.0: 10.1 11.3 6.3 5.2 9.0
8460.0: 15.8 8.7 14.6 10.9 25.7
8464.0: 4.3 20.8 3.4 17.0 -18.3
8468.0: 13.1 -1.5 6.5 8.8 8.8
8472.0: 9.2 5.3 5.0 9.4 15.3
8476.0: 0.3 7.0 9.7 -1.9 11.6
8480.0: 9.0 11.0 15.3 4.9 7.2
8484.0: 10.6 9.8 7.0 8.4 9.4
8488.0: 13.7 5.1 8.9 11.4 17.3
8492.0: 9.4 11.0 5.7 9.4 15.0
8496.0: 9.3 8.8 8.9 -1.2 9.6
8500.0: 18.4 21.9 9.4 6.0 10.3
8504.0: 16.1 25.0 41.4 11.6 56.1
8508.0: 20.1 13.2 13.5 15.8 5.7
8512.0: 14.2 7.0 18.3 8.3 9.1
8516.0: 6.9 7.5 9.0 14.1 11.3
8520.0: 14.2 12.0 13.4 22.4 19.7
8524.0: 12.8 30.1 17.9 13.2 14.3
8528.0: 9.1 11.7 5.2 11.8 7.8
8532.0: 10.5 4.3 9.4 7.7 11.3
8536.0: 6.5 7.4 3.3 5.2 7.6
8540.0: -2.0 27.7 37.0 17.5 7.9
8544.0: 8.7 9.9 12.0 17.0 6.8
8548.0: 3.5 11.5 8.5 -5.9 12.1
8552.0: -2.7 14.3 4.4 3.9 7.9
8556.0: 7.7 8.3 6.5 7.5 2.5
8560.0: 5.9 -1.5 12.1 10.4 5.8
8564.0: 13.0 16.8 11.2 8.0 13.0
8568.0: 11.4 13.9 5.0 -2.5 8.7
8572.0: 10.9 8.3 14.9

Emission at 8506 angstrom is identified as [S II] 6716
